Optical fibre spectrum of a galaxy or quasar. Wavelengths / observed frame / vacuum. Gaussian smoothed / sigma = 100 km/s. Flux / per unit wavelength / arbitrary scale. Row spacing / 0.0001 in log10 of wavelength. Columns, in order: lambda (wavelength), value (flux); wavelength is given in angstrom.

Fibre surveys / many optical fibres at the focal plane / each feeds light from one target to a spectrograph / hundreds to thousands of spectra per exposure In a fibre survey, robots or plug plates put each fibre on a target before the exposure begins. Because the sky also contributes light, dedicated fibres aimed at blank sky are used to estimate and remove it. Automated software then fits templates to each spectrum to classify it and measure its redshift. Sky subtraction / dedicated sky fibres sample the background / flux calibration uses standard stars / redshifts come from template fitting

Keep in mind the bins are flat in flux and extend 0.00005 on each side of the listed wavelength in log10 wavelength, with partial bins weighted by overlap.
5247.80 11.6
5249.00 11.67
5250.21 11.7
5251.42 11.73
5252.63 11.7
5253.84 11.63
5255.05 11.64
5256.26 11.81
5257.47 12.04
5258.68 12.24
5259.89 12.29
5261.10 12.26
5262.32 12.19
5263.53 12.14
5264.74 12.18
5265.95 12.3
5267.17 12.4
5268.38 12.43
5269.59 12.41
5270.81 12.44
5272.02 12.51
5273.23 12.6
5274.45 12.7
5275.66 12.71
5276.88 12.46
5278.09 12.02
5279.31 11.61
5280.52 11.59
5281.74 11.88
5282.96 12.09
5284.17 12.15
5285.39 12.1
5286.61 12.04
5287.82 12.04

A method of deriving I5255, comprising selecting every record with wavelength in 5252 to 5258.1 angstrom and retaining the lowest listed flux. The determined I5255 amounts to 11.63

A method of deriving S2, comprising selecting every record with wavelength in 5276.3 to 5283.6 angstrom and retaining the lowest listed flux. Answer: 11.59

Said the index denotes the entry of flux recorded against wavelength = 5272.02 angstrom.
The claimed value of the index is 12.51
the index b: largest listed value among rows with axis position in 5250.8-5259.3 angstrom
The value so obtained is 12.24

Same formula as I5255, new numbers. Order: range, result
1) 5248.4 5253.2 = 11.67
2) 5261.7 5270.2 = 12.14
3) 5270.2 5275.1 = 12.44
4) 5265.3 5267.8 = 12.3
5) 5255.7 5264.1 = 11.81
